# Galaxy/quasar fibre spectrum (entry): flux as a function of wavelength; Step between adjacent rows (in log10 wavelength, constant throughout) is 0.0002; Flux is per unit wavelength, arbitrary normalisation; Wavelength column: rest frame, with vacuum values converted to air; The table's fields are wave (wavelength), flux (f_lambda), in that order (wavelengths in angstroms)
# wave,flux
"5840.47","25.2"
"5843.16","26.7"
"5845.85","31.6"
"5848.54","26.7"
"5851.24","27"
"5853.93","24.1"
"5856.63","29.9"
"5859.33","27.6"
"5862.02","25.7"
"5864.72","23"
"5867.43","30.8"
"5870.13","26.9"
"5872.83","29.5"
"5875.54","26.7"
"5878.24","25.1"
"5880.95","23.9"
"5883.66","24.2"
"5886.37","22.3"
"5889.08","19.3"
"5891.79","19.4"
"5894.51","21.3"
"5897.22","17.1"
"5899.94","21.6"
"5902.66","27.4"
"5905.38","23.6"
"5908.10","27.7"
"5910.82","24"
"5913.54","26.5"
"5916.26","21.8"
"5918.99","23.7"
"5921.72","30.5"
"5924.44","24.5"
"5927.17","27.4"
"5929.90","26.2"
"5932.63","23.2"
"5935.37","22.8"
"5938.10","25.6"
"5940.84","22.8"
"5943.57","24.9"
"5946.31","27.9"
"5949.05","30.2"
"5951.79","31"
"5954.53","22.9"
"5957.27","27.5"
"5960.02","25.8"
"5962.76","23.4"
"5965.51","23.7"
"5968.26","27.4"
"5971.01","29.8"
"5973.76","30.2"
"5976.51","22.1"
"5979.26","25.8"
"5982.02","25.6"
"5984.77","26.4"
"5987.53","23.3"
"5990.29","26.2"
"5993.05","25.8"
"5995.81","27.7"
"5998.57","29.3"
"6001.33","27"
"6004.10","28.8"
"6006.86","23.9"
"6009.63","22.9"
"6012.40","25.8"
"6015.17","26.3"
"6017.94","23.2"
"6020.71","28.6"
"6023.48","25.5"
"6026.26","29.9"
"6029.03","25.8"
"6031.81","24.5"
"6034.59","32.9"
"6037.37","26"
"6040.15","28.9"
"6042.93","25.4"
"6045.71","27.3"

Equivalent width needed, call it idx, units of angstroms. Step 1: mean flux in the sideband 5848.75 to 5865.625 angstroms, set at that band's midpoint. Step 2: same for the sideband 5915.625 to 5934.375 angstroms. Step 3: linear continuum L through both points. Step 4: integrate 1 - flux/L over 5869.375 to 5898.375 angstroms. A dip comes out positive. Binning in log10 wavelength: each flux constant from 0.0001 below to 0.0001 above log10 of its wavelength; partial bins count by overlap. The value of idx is 3.1 angstroms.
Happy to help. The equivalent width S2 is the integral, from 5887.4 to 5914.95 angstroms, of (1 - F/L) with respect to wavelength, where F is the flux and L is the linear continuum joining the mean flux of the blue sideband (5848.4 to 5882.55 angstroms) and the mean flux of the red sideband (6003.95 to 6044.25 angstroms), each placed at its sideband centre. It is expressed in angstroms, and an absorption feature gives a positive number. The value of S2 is 4.0 angstroms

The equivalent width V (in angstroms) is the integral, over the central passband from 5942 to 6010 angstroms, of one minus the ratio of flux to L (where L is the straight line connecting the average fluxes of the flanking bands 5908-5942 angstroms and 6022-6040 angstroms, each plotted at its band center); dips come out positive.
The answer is -0.48 angstroms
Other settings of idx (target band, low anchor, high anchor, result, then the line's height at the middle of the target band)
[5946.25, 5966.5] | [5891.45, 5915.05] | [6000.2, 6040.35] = -1.4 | 24.8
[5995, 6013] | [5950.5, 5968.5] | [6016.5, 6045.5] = 0.1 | 26.6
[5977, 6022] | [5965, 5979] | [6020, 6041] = 2.1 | 27.2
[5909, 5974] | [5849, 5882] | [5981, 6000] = 1.4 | 26.5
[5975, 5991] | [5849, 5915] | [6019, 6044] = 1.0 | 26.6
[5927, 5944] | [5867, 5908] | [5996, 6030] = 0.3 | 24.9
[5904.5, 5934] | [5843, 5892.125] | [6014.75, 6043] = 1.0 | 26.3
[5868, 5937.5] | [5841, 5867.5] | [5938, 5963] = 6.1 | 26.7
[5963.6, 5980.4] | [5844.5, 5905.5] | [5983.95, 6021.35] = -0.4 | 25.8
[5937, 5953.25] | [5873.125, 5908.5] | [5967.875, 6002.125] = -1.2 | 25.1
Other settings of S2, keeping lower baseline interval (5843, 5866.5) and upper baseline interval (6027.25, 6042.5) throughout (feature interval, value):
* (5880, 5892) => 2.3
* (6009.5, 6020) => 0.9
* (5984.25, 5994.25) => 0.8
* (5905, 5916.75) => 0.9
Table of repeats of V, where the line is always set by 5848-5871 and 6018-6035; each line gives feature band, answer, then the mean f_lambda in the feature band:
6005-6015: 0.9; 24.7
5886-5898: 3.2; 19.8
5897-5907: 1.4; 23.2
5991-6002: -0.1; 27.4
